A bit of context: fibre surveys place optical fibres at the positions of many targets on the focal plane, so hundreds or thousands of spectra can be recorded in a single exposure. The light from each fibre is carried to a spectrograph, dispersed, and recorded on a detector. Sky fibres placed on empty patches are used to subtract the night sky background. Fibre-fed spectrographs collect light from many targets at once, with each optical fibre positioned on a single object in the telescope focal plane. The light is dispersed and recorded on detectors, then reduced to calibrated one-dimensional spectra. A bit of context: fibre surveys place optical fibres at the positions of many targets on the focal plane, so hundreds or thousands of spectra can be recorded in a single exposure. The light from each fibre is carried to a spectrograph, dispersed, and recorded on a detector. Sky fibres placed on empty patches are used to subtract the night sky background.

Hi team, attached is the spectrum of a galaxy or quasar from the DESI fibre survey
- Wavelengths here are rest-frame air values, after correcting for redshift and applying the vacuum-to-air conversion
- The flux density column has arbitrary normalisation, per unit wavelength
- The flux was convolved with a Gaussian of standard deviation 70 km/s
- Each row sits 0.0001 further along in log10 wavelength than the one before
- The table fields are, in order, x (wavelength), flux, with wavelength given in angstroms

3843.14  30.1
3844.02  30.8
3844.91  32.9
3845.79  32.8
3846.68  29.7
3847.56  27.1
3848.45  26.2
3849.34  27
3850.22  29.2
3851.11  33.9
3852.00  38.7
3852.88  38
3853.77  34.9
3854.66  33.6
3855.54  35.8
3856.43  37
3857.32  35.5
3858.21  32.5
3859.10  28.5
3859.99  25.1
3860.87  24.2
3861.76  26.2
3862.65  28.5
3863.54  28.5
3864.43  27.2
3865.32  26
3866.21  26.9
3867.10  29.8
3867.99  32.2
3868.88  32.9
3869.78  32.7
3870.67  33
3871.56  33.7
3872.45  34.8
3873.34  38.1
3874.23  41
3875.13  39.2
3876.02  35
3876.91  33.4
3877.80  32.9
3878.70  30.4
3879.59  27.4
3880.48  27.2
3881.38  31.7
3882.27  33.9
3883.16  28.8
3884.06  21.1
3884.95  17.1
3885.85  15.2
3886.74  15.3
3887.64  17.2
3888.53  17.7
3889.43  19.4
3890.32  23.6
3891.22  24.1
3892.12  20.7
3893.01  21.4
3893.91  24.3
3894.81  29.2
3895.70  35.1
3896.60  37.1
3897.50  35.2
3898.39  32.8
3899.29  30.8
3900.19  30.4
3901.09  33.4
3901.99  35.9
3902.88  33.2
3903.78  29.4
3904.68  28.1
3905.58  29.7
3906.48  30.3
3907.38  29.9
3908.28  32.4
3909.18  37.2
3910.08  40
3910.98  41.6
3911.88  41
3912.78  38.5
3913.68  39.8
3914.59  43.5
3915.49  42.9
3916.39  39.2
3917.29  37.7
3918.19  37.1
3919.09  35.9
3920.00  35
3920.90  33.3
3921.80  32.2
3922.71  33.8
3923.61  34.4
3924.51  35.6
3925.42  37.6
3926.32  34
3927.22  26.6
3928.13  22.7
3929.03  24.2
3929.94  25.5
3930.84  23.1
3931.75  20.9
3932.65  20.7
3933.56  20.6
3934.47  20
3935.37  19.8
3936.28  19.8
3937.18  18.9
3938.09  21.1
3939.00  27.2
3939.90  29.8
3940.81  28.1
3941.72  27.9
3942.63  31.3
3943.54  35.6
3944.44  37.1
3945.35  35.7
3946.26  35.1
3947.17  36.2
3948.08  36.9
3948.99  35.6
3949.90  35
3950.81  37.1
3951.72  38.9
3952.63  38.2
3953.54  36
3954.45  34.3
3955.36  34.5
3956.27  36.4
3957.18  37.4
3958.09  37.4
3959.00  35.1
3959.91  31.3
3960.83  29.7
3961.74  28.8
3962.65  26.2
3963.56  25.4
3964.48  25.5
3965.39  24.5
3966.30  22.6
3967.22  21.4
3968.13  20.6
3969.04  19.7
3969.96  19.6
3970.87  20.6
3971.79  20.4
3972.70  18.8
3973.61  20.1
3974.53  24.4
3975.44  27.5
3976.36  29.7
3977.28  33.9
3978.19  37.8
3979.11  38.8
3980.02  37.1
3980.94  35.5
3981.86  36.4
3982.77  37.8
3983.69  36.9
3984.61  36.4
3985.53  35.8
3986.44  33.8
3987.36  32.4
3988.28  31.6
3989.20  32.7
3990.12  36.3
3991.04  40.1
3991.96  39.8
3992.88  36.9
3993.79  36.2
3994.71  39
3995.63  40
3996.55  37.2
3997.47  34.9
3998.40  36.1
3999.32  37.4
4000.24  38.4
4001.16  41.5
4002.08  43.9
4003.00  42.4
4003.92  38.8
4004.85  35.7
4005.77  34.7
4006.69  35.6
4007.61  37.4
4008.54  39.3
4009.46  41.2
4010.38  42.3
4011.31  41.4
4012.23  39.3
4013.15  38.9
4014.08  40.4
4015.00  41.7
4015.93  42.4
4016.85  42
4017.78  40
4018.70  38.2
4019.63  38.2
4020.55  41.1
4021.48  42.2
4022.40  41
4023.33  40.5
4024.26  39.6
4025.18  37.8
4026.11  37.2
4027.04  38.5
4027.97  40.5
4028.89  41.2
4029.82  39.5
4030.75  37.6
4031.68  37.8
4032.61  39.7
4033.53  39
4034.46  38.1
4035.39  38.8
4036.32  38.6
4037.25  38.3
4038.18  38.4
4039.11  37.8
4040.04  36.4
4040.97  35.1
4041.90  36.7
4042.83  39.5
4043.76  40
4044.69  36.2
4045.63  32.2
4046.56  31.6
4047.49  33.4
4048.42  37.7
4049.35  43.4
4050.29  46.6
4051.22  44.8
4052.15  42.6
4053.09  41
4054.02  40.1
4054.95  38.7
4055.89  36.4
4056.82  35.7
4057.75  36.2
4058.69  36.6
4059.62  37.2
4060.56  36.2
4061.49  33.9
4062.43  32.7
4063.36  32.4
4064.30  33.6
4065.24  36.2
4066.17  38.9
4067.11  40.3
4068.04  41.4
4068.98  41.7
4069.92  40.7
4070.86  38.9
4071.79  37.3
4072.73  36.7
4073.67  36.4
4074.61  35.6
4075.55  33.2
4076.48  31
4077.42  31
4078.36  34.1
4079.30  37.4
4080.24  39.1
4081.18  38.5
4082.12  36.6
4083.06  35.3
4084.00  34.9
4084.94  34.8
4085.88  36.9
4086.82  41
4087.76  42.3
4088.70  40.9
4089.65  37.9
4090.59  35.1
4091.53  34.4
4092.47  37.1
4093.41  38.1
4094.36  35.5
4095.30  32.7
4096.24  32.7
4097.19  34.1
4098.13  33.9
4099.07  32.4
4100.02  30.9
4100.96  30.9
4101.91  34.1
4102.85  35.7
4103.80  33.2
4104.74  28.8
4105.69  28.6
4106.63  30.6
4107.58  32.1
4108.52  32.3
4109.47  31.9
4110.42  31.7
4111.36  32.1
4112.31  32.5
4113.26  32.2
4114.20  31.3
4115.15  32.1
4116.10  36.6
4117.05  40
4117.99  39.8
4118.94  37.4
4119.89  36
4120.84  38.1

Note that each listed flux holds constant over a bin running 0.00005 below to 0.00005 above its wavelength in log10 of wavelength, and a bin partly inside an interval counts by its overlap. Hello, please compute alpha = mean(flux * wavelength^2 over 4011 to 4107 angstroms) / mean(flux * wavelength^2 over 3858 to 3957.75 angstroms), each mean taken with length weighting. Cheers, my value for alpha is 1.31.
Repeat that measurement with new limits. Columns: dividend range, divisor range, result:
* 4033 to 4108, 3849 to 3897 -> 1.37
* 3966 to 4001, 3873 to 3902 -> 1.20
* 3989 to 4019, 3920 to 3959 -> 1.31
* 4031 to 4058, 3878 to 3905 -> 1.54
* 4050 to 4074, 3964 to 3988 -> 1.38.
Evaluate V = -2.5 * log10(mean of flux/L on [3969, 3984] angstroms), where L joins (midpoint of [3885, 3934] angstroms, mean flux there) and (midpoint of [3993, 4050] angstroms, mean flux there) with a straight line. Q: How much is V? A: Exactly 0.206 mag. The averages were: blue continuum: 30.4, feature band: 29.3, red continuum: 38.7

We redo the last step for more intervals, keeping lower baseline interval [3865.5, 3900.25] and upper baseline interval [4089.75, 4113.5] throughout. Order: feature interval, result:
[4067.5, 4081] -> -0.136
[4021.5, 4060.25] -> -0.207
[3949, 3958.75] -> -0.207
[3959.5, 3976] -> 0.269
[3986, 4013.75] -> -0.215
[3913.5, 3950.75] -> -0.043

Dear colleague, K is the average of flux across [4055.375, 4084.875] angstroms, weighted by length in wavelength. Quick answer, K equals 36.3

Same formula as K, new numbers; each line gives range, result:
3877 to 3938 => 29.5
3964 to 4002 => 32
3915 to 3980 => 29.9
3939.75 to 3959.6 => 35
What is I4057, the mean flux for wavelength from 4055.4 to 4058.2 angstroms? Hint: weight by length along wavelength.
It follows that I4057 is 36.1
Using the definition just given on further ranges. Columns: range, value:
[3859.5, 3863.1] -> 26.1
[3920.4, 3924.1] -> 33.5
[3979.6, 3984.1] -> 36.7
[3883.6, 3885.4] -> 19.1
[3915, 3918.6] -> 39.4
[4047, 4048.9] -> 35.7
